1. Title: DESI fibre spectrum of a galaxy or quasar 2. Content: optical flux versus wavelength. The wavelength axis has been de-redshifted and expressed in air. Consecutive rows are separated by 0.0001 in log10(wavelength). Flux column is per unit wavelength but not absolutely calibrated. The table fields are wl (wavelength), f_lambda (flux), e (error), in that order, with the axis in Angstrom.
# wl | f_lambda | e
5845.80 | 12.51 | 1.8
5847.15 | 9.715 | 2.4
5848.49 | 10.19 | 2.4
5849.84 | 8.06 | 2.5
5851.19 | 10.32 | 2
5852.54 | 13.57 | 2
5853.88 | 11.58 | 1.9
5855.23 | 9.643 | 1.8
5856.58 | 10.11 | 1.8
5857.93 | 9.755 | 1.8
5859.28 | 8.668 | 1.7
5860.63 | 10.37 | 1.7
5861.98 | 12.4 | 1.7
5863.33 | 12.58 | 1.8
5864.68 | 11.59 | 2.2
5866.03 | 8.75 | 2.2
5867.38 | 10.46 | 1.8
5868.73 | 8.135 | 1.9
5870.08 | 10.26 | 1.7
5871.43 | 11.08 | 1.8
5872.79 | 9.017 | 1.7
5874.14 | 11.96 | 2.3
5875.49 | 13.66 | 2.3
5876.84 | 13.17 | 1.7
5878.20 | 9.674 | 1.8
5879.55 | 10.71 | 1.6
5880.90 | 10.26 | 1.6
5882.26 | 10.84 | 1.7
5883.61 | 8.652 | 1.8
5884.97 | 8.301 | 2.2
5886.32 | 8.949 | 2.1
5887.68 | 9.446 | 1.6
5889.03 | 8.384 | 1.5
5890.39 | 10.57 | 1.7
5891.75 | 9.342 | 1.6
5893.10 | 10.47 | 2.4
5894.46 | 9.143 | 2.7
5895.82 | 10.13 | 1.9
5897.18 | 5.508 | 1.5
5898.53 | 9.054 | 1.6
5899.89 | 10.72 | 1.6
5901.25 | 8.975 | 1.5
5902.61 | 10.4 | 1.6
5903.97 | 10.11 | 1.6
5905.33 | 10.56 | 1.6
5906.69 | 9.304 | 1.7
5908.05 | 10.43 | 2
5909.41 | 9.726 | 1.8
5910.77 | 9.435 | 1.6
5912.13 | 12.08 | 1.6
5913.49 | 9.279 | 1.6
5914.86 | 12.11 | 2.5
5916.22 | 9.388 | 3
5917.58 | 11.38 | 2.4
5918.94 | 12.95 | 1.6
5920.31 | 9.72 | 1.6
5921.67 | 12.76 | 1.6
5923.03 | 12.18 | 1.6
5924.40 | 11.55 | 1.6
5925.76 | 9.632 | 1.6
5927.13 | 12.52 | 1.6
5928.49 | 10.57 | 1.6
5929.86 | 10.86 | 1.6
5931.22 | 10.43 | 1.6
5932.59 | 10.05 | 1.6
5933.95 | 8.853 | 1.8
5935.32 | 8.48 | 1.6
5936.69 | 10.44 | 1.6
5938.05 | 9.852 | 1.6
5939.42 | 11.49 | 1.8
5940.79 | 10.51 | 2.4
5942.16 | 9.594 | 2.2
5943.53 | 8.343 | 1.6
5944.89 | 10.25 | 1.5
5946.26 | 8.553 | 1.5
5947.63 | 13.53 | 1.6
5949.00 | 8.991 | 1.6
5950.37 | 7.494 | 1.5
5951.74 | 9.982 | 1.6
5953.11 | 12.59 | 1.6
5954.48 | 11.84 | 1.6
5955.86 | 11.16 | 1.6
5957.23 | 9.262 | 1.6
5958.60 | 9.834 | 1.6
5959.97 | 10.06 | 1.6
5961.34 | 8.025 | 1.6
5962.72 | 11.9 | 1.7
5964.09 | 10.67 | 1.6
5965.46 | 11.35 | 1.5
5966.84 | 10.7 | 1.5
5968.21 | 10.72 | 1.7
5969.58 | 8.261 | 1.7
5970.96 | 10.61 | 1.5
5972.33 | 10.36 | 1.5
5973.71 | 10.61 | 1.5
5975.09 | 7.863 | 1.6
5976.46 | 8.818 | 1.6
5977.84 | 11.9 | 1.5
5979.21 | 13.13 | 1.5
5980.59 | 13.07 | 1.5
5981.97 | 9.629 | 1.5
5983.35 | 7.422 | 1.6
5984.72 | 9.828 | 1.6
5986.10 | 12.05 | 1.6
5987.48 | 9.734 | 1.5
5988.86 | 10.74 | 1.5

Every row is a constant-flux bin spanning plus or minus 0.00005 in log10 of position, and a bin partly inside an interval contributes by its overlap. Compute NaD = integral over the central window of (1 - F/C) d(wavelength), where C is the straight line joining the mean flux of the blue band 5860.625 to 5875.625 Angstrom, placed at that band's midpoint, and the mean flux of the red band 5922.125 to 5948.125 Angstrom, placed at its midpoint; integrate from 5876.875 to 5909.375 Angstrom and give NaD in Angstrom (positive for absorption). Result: 3.06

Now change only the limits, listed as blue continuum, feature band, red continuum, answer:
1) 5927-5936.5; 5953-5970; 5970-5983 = -0.1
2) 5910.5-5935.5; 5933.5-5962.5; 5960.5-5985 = 1.5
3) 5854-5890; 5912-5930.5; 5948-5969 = -1.6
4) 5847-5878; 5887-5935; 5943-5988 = 1.2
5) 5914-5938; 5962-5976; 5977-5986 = 0.7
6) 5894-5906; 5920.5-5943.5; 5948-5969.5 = -1.5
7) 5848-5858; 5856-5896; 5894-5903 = -1.9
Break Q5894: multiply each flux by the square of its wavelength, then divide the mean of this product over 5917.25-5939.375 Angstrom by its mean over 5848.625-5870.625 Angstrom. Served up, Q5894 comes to 1.06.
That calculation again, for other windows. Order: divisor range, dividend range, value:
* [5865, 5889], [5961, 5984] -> 1.05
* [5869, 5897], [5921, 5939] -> 1.07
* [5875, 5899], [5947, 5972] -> 1.09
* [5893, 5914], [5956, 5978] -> 1.06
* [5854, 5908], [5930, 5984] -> 1.04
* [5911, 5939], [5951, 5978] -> 0.97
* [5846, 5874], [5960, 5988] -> 1.03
